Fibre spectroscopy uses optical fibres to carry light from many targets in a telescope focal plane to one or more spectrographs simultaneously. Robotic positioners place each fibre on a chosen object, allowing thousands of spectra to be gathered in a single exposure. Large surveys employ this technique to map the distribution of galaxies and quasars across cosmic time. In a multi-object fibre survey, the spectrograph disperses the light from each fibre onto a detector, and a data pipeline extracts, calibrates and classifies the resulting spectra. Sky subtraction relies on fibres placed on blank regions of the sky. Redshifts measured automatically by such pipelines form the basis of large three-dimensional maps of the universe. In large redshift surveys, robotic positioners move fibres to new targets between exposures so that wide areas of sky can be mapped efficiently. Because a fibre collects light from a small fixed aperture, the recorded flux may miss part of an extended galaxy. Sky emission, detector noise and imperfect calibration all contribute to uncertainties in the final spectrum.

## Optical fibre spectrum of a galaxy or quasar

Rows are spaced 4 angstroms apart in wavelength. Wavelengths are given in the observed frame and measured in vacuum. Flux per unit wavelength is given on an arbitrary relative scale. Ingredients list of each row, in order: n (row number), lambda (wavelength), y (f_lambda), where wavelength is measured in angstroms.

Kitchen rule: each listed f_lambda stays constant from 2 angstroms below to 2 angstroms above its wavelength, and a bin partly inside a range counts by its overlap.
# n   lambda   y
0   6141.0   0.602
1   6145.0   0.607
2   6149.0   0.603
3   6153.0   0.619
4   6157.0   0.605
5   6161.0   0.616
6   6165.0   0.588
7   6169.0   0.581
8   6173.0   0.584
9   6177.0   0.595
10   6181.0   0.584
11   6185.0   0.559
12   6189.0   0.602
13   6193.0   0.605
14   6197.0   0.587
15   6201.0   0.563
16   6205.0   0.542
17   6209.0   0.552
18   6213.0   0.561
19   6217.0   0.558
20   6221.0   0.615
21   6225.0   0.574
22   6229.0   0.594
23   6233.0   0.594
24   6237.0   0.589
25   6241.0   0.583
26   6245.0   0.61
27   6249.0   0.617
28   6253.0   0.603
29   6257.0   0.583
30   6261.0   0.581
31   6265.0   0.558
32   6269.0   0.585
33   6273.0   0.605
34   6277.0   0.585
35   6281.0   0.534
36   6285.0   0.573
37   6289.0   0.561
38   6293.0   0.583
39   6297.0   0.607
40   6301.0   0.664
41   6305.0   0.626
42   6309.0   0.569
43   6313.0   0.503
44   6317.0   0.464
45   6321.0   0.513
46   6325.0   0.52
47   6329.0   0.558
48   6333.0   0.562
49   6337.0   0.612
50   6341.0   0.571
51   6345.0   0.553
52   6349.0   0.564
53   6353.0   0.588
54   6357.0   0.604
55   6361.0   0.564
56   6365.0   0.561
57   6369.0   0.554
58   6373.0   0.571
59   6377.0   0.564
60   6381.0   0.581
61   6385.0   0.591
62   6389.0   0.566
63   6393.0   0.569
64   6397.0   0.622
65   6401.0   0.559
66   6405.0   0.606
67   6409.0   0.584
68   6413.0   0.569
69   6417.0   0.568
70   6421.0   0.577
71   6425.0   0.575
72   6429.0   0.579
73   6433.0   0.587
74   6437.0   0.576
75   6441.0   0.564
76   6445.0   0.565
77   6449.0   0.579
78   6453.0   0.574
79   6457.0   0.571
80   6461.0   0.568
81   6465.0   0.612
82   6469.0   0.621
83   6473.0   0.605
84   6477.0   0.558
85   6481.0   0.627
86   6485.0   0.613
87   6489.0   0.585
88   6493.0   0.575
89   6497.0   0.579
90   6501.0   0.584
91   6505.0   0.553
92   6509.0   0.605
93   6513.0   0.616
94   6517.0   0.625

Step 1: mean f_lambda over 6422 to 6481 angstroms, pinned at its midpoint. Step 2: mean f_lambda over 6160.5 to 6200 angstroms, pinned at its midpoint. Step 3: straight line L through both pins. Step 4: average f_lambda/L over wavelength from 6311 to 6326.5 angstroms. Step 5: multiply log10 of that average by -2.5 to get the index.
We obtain 0.17 mag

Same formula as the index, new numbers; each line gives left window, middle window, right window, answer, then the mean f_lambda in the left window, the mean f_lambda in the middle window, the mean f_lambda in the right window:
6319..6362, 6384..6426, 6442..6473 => -0.009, 0.564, 0.58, 0.585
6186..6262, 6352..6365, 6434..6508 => 0.006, 0.585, 0.581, 0.584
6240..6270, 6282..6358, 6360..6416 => 0.030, 0.59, 0.567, 0.576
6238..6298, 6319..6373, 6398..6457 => 0.032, 0.584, 0.564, 0.576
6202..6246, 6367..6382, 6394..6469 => 0.025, 0.578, 0.567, 0.581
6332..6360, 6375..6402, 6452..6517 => 0.006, 0.579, 0.58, 0.592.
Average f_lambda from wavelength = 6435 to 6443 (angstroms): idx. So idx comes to 0.57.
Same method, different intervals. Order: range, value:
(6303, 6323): 0.535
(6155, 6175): 0.595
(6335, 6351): 0.575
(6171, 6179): 0.589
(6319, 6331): 0.53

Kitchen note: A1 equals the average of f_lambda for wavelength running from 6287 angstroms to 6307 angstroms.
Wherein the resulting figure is 0.608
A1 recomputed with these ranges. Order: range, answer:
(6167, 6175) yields 0.583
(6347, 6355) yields 0.576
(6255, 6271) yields 0.577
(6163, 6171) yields 0.585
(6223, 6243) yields 0.587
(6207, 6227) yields 0.572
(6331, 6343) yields 0.582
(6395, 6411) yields 0.593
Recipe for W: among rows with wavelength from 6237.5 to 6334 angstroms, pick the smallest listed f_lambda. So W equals 0.464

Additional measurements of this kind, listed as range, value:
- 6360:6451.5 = 0.554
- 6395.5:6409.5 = 0.559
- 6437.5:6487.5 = 0.558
